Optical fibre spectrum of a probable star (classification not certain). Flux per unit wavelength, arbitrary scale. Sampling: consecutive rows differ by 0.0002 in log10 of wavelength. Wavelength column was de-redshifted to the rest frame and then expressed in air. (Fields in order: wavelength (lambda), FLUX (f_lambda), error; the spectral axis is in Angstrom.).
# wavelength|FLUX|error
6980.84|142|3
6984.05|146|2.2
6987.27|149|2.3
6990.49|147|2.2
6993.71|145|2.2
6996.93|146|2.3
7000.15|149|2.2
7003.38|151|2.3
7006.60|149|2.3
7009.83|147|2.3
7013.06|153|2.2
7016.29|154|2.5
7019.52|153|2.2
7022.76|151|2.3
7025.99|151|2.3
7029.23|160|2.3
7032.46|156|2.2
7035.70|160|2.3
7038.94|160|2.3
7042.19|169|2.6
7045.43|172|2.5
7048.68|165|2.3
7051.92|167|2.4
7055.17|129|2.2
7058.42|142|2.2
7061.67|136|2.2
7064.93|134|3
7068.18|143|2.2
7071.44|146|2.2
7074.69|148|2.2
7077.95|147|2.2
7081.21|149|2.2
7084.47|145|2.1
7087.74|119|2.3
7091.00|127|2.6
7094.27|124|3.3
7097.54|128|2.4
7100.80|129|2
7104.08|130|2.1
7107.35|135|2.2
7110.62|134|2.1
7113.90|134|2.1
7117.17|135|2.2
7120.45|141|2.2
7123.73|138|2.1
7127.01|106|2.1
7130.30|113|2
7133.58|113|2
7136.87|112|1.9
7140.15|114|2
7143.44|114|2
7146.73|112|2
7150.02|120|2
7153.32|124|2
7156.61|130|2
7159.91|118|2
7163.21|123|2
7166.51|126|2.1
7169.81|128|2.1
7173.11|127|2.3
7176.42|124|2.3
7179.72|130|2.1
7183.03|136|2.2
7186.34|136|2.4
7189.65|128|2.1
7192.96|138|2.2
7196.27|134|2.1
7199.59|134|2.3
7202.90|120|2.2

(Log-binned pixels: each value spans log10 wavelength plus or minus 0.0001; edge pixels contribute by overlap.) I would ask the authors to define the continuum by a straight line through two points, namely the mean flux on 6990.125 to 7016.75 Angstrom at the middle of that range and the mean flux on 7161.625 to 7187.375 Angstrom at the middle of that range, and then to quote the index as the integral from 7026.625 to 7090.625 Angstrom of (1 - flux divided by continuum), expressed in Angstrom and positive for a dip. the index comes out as -3.12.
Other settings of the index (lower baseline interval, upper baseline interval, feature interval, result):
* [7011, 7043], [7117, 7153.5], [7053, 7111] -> 0.5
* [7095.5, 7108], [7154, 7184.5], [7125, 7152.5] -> 3.1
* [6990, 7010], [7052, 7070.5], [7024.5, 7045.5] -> -2.5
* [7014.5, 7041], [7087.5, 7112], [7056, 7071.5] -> 0.3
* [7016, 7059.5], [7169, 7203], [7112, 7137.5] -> 3.1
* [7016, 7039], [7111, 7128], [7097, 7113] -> 0.5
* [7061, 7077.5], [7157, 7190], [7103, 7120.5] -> 0.2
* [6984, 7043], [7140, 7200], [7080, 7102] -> 1.3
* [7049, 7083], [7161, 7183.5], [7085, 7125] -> 2.0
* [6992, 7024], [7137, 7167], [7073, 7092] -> -0.8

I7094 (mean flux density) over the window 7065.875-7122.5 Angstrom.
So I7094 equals 136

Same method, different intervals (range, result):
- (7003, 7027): 151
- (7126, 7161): 116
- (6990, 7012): 148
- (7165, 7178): 126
